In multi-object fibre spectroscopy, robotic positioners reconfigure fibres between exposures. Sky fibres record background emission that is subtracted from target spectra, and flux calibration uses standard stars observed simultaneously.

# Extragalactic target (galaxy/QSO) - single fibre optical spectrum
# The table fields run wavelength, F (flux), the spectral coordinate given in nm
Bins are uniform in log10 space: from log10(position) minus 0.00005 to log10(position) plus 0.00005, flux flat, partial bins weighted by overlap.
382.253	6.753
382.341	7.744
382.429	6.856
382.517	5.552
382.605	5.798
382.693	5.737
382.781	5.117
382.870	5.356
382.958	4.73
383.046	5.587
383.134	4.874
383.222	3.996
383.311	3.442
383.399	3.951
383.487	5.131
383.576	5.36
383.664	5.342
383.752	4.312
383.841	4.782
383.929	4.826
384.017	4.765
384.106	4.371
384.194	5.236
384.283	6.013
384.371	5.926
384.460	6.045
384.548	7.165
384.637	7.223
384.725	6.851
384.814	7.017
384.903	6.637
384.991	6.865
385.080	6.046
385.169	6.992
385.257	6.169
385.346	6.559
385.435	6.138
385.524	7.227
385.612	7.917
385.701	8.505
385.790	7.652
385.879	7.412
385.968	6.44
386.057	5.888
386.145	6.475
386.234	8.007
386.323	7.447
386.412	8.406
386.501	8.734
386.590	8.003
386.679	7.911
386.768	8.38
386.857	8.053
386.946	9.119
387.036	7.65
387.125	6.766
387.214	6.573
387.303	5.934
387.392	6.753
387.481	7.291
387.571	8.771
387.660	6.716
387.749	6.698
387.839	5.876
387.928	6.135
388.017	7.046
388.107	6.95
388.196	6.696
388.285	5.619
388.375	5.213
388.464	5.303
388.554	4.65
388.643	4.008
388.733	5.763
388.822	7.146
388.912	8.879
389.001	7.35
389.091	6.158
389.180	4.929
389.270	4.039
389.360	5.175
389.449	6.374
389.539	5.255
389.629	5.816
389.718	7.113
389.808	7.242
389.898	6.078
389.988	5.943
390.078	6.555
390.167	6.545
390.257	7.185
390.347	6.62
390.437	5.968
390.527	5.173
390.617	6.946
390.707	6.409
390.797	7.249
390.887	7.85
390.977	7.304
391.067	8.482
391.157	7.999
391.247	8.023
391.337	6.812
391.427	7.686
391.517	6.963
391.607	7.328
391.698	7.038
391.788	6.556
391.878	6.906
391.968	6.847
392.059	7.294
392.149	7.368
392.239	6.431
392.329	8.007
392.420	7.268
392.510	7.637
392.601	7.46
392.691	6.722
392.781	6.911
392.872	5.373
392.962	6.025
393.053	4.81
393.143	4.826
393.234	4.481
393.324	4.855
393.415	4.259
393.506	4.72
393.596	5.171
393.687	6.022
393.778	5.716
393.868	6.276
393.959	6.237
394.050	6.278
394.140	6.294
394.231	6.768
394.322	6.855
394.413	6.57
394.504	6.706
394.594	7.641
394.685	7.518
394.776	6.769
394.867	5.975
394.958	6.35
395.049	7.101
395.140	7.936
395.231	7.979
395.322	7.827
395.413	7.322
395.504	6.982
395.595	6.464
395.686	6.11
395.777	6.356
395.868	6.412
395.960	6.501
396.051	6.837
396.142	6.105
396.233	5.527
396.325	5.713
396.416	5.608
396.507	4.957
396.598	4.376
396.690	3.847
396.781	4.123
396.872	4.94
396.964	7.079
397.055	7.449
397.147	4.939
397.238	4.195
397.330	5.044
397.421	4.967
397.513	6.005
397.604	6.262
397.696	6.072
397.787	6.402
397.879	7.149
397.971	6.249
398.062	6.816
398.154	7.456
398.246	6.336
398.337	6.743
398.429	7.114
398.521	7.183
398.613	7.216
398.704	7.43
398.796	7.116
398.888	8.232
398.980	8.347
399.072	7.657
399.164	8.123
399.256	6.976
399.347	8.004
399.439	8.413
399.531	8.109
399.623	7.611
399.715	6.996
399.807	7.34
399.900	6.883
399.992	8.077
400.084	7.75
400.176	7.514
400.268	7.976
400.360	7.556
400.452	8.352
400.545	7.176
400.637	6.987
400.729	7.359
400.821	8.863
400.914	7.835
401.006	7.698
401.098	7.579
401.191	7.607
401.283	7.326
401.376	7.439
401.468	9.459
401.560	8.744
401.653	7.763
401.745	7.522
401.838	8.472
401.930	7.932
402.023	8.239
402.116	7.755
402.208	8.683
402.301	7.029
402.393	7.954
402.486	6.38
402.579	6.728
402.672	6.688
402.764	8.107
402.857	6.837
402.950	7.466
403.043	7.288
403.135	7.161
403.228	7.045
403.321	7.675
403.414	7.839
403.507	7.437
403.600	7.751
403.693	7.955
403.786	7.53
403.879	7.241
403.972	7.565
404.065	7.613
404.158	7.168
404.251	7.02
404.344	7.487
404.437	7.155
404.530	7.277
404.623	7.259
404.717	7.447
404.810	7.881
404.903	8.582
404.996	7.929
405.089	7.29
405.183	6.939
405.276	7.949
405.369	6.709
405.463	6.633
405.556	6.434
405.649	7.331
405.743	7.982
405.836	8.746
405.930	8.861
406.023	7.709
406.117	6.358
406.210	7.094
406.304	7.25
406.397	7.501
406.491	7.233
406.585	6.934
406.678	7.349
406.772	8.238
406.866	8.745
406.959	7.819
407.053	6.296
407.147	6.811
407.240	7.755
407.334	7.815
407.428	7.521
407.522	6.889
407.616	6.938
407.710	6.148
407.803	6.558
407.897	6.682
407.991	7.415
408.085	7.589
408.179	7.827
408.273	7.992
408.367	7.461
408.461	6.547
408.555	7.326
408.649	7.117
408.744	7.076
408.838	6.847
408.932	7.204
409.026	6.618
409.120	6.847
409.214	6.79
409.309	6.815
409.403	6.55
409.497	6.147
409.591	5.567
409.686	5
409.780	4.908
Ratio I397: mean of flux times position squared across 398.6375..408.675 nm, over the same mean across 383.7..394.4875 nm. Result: 1.24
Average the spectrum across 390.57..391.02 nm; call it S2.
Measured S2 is 7.14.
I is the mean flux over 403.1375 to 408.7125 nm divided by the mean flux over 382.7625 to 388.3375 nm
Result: 1.1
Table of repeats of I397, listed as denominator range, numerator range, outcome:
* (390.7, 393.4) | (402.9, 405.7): 1.16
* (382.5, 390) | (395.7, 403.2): 1.19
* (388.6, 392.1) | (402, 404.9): 1.20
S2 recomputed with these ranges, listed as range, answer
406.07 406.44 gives 7.05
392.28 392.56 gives 7.6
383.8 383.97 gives 4.82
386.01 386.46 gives 7.26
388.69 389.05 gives 7.28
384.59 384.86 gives 7.01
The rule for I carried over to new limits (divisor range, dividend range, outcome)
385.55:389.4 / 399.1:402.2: 1.14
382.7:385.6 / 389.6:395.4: 1.18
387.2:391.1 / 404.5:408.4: 1.16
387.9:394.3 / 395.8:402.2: 1.10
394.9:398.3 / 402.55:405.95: 1.21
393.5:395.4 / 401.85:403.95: 1.13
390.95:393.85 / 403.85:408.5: 1.13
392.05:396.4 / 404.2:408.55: 1.15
